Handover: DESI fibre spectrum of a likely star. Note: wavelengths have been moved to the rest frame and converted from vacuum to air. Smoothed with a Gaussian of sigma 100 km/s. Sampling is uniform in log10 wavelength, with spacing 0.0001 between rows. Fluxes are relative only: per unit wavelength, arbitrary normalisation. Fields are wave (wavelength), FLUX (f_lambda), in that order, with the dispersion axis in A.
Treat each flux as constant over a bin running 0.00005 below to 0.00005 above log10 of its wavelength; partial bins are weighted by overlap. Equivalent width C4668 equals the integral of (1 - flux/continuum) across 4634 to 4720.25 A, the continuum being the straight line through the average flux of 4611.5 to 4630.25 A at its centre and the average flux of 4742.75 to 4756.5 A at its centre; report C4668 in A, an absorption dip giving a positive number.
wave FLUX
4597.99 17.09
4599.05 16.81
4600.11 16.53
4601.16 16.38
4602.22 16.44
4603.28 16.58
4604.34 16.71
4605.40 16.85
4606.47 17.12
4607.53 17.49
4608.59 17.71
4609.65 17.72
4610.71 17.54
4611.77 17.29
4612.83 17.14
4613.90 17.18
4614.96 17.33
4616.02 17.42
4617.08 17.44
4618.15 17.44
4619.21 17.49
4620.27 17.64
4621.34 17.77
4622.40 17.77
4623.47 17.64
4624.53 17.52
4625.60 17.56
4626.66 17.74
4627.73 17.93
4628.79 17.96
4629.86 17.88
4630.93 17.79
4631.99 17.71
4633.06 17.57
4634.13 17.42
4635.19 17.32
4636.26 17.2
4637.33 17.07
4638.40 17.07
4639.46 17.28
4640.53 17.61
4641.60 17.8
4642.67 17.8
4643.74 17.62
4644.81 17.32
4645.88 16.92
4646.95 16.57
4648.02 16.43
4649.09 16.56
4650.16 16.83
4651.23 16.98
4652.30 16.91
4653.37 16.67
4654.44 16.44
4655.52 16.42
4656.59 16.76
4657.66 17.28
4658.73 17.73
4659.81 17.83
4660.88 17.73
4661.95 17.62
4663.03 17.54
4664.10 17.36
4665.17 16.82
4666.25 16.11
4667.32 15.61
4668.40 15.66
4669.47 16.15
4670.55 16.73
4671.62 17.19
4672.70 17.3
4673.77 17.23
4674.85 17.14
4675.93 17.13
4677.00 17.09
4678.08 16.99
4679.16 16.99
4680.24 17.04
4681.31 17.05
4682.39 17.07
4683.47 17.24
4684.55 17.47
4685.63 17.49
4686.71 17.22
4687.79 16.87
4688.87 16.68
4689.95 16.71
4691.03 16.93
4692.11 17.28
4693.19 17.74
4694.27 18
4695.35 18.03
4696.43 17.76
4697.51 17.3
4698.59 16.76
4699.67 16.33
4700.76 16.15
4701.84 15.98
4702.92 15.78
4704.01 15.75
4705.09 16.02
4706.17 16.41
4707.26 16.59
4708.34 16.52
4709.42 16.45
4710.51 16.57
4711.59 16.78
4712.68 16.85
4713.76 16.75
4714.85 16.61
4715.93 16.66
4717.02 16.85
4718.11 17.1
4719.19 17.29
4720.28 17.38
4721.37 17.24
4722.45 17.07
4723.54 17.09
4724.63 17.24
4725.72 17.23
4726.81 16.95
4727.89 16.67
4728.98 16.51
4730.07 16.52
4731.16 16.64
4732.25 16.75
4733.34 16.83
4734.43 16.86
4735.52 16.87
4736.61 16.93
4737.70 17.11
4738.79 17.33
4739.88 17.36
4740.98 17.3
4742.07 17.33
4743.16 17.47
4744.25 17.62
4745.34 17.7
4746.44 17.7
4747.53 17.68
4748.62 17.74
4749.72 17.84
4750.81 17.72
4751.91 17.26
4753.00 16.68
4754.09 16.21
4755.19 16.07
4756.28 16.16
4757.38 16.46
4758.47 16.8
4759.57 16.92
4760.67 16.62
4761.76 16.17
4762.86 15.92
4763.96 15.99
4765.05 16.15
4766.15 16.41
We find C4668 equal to 2.3 A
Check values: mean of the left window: 17.6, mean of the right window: 17.2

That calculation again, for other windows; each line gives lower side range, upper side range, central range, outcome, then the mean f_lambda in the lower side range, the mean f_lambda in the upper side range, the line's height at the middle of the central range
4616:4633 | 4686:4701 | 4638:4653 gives 0.3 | 17.7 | 17.1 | 17.5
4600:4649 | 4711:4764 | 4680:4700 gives -0.1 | 17.3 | 17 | 17.1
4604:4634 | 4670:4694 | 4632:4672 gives 0.6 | 17.5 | 17.1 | 17.3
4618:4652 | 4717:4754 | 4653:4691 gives 0.7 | 17.4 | 17.2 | 17.3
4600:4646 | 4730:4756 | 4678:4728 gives 0.9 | 17.4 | 17.1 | 17.2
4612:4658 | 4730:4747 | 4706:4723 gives 0.4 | 17.3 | 17.2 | 17.2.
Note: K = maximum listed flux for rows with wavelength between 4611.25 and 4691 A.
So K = 17.96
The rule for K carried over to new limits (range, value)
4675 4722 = 18.03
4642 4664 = 17.83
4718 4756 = 17.84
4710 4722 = 17.38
